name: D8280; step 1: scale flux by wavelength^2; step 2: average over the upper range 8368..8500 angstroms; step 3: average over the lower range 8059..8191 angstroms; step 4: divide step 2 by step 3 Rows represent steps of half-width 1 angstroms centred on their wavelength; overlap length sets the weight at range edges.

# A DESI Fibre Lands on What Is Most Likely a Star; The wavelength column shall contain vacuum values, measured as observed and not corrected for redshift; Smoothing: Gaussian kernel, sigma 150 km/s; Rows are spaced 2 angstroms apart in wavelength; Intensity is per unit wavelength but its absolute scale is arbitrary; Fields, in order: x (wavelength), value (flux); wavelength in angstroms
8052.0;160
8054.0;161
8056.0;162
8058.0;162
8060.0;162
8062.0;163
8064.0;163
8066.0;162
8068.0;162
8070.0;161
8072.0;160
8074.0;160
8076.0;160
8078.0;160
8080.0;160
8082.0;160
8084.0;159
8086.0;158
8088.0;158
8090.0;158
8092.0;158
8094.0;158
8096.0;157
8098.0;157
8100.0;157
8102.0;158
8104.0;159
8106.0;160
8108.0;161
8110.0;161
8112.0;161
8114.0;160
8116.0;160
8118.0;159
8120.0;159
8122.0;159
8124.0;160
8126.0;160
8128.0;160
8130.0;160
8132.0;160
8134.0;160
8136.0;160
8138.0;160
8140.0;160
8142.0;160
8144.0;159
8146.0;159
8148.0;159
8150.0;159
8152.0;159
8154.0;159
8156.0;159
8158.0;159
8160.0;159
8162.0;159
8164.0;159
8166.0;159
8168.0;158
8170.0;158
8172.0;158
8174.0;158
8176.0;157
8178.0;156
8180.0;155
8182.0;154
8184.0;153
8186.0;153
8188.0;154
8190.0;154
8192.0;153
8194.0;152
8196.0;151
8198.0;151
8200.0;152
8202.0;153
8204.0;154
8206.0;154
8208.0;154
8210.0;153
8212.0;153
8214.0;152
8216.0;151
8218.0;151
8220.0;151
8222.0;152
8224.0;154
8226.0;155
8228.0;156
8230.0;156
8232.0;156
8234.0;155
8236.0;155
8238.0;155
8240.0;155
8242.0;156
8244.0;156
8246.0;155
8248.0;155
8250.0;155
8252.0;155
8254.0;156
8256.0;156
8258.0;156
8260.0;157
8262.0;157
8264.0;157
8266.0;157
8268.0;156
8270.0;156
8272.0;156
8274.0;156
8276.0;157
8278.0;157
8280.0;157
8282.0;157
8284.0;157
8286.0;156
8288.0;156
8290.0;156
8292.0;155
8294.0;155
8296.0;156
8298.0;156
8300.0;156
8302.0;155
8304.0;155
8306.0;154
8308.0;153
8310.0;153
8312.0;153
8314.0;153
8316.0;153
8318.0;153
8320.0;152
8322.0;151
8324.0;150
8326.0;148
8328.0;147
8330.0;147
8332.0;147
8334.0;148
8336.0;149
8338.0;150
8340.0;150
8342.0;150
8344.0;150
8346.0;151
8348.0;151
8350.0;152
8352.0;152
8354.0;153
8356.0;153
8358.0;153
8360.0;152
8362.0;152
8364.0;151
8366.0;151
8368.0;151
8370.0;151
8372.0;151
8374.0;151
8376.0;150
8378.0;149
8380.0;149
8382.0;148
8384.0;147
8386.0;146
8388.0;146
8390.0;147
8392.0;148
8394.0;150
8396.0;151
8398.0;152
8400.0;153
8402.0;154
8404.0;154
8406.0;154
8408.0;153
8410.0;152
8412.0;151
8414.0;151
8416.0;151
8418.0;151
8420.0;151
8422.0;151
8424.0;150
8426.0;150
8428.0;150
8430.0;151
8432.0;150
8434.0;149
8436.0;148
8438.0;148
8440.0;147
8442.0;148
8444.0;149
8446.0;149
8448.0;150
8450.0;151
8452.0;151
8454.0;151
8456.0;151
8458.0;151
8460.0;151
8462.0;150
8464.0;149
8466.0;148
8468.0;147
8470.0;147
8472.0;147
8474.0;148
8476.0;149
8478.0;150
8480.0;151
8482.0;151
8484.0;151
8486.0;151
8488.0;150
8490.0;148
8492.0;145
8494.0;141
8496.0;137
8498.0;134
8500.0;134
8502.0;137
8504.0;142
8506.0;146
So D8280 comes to 1.01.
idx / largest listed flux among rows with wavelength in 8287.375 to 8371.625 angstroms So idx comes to 156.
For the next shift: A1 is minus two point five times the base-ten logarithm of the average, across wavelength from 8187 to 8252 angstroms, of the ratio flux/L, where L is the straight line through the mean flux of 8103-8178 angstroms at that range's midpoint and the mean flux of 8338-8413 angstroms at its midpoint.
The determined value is 0.02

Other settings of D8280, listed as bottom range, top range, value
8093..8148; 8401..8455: 1.02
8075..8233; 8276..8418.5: 1.01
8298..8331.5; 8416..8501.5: 1.01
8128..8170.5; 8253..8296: 1.01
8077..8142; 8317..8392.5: 1.00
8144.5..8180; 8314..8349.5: 0.99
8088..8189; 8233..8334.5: 1.01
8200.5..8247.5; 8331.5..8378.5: 1.01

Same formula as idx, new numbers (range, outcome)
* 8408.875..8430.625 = 152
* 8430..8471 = 151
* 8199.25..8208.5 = 154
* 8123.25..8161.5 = 160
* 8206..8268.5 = 157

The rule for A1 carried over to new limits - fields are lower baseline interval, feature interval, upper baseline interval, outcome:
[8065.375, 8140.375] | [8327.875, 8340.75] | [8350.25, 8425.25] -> 0.03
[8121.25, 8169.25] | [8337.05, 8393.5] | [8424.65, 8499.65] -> 0.01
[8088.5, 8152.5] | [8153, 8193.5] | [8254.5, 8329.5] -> 0.01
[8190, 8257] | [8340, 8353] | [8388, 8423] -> 0.01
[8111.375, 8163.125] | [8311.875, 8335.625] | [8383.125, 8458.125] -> 0.02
